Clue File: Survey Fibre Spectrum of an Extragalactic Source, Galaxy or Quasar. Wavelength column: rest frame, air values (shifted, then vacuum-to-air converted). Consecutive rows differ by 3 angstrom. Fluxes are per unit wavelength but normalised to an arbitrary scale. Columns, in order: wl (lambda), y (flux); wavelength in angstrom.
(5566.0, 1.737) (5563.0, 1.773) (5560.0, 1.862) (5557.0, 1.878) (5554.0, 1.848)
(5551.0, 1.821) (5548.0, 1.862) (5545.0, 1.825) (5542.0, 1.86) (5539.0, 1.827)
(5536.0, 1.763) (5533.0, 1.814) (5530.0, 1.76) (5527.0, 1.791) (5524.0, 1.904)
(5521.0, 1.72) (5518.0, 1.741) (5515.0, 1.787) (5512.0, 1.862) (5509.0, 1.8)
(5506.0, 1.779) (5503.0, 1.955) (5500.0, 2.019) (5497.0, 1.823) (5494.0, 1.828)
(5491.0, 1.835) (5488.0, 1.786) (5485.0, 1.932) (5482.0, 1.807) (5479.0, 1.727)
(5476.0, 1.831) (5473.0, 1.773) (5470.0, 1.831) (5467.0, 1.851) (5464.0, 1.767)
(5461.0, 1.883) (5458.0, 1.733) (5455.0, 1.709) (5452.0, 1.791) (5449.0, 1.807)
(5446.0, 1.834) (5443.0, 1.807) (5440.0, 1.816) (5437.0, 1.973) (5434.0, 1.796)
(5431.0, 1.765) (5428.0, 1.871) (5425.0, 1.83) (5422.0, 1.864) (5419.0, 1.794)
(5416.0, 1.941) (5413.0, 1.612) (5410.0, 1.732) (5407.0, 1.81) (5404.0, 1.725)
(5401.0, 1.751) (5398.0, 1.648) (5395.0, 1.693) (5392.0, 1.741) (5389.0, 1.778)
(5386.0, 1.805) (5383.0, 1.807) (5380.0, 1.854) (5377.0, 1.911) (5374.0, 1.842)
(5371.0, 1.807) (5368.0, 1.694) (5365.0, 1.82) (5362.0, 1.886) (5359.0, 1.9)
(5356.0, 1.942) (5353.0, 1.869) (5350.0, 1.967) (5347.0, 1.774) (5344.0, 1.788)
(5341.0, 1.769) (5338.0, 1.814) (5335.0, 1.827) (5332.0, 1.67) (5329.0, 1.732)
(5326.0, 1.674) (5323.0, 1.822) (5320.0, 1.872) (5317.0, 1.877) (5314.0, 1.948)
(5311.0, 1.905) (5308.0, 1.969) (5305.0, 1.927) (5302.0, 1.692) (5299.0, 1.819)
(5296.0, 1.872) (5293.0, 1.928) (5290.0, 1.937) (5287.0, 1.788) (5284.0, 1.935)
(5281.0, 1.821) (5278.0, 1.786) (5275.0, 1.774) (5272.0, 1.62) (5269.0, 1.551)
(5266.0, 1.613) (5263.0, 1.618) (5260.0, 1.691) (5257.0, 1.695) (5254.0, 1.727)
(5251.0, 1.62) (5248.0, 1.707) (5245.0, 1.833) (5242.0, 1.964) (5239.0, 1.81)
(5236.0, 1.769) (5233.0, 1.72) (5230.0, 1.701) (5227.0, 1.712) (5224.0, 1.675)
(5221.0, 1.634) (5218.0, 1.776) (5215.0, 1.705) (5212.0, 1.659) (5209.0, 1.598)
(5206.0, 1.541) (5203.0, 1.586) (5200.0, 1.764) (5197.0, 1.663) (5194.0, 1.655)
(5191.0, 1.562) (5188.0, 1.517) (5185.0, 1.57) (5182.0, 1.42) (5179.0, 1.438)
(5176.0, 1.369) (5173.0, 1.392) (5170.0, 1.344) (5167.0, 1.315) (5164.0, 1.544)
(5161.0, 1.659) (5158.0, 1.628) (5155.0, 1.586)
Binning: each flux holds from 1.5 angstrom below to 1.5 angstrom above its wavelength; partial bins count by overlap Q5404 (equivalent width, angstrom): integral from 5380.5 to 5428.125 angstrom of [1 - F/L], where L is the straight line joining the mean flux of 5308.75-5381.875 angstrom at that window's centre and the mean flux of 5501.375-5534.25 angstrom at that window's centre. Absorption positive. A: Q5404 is 1.3 angstrom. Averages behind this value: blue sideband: 1.83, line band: 1.77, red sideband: 1.81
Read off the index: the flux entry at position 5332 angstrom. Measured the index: 1.67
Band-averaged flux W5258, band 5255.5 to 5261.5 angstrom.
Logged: 1.69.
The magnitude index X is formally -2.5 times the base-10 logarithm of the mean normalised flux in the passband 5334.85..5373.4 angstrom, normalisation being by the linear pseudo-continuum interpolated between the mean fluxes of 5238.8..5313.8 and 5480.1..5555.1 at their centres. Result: -0.02 mag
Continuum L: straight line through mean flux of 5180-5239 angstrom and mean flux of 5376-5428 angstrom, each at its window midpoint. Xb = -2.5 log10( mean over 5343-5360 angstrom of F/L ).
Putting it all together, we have -0.08 mag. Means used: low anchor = 1.65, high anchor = 1.78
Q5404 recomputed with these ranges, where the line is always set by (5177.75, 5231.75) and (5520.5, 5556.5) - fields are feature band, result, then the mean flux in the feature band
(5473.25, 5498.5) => -0.4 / 1.82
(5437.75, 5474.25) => -0.7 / 1.8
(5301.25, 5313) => -1.4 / 1.89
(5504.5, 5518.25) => 0.0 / 1.8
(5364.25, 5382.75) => -1.1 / 1.82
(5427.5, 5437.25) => -0.4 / 1.83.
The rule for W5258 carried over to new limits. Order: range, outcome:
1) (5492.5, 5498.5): 1.83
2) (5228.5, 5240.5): 1.75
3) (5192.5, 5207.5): 1.64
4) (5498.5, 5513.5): 1.88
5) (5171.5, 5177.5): 1.38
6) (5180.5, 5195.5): 1.54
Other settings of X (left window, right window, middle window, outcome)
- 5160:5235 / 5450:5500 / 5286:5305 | -0.11 mag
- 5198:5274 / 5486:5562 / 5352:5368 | -0.07 mag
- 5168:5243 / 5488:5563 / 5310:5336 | -0.07 mag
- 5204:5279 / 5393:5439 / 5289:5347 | -0.06 mag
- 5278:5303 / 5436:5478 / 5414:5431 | -0.01 mag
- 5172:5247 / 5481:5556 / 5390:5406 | 0.03 mag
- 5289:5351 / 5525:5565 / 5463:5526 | 0.00 mag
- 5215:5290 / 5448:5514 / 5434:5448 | -0.02 mag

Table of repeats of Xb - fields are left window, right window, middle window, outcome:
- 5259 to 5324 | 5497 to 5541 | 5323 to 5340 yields 0.04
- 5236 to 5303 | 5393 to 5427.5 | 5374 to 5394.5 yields -0.03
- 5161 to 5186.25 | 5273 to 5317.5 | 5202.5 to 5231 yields -0.05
